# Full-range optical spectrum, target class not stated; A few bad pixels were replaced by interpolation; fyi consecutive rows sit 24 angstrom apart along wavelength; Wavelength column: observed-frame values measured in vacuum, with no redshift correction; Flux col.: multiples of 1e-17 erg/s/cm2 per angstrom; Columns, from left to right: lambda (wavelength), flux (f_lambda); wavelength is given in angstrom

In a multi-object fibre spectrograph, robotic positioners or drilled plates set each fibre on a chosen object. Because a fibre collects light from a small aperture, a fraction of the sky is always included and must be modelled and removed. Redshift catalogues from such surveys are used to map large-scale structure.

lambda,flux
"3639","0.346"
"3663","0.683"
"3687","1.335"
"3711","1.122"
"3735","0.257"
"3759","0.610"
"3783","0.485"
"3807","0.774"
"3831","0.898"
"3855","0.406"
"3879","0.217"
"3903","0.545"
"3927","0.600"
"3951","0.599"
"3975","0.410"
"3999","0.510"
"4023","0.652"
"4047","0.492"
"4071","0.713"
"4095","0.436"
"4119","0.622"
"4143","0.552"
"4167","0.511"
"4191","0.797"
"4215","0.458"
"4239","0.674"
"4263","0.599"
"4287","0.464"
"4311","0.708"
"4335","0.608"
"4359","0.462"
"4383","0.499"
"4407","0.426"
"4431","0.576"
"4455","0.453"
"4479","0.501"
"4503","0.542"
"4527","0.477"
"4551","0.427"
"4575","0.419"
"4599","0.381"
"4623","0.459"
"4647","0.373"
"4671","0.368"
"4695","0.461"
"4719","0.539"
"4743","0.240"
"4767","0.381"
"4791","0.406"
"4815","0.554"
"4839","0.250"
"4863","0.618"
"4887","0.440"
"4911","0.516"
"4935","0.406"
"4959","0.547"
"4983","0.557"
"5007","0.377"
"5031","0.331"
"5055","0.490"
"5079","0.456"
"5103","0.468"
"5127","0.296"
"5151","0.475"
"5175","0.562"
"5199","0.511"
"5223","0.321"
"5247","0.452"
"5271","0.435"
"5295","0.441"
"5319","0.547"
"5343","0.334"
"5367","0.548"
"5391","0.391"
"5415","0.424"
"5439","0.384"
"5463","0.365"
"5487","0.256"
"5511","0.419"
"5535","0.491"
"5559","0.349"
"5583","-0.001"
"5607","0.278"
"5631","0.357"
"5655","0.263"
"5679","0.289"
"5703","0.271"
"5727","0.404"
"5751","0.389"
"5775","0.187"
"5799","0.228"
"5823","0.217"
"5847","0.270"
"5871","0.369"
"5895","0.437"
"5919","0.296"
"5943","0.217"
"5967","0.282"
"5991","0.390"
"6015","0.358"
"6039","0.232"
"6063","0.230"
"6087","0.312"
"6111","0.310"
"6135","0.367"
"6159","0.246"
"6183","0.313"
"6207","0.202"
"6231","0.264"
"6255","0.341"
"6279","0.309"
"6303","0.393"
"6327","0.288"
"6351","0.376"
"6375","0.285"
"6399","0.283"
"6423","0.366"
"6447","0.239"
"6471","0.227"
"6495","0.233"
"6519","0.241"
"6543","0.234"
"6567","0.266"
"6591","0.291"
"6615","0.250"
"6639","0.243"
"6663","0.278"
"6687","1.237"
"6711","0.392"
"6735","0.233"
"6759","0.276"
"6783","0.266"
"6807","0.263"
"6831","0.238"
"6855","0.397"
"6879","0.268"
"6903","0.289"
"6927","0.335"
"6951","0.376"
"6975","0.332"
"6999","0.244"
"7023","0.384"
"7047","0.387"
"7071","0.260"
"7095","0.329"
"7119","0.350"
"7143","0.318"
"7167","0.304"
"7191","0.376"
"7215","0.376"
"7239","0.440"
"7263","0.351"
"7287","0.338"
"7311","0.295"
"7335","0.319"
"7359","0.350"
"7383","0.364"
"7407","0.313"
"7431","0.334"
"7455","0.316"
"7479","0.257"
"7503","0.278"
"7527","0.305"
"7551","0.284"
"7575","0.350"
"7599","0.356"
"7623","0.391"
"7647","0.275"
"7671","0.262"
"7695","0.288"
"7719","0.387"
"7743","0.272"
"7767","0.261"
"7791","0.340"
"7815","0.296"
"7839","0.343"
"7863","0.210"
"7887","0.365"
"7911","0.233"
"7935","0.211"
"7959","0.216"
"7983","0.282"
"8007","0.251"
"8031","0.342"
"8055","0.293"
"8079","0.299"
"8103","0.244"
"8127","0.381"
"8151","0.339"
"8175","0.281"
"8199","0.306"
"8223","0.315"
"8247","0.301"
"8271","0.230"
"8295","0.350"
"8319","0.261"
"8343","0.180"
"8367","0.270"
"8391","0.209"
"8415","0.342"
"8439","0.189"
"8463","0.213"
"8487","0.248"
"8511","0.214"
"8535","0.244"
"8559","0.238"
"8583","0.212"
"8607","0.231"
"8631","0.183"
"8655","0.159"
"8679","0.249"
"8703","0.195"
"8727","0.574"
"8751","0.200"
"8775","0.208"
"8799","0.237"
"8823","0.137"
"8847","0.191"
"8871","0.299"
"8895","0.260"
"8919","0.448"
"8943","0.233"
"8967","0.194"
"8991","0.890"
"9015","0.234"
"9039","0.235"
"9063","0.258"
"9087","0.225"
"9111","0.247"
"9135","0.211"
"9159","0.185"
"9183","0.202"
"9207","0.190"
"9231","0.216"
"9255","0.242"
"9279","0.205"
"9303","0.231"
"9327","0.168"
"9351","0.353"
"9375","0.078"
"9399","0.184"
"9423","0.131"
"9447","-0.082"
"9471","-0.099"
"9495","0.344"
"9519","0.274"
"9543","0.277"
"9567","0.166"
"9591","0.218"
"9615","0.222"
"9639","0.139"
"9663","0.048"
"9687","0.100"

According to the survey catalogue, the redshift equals 0.796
